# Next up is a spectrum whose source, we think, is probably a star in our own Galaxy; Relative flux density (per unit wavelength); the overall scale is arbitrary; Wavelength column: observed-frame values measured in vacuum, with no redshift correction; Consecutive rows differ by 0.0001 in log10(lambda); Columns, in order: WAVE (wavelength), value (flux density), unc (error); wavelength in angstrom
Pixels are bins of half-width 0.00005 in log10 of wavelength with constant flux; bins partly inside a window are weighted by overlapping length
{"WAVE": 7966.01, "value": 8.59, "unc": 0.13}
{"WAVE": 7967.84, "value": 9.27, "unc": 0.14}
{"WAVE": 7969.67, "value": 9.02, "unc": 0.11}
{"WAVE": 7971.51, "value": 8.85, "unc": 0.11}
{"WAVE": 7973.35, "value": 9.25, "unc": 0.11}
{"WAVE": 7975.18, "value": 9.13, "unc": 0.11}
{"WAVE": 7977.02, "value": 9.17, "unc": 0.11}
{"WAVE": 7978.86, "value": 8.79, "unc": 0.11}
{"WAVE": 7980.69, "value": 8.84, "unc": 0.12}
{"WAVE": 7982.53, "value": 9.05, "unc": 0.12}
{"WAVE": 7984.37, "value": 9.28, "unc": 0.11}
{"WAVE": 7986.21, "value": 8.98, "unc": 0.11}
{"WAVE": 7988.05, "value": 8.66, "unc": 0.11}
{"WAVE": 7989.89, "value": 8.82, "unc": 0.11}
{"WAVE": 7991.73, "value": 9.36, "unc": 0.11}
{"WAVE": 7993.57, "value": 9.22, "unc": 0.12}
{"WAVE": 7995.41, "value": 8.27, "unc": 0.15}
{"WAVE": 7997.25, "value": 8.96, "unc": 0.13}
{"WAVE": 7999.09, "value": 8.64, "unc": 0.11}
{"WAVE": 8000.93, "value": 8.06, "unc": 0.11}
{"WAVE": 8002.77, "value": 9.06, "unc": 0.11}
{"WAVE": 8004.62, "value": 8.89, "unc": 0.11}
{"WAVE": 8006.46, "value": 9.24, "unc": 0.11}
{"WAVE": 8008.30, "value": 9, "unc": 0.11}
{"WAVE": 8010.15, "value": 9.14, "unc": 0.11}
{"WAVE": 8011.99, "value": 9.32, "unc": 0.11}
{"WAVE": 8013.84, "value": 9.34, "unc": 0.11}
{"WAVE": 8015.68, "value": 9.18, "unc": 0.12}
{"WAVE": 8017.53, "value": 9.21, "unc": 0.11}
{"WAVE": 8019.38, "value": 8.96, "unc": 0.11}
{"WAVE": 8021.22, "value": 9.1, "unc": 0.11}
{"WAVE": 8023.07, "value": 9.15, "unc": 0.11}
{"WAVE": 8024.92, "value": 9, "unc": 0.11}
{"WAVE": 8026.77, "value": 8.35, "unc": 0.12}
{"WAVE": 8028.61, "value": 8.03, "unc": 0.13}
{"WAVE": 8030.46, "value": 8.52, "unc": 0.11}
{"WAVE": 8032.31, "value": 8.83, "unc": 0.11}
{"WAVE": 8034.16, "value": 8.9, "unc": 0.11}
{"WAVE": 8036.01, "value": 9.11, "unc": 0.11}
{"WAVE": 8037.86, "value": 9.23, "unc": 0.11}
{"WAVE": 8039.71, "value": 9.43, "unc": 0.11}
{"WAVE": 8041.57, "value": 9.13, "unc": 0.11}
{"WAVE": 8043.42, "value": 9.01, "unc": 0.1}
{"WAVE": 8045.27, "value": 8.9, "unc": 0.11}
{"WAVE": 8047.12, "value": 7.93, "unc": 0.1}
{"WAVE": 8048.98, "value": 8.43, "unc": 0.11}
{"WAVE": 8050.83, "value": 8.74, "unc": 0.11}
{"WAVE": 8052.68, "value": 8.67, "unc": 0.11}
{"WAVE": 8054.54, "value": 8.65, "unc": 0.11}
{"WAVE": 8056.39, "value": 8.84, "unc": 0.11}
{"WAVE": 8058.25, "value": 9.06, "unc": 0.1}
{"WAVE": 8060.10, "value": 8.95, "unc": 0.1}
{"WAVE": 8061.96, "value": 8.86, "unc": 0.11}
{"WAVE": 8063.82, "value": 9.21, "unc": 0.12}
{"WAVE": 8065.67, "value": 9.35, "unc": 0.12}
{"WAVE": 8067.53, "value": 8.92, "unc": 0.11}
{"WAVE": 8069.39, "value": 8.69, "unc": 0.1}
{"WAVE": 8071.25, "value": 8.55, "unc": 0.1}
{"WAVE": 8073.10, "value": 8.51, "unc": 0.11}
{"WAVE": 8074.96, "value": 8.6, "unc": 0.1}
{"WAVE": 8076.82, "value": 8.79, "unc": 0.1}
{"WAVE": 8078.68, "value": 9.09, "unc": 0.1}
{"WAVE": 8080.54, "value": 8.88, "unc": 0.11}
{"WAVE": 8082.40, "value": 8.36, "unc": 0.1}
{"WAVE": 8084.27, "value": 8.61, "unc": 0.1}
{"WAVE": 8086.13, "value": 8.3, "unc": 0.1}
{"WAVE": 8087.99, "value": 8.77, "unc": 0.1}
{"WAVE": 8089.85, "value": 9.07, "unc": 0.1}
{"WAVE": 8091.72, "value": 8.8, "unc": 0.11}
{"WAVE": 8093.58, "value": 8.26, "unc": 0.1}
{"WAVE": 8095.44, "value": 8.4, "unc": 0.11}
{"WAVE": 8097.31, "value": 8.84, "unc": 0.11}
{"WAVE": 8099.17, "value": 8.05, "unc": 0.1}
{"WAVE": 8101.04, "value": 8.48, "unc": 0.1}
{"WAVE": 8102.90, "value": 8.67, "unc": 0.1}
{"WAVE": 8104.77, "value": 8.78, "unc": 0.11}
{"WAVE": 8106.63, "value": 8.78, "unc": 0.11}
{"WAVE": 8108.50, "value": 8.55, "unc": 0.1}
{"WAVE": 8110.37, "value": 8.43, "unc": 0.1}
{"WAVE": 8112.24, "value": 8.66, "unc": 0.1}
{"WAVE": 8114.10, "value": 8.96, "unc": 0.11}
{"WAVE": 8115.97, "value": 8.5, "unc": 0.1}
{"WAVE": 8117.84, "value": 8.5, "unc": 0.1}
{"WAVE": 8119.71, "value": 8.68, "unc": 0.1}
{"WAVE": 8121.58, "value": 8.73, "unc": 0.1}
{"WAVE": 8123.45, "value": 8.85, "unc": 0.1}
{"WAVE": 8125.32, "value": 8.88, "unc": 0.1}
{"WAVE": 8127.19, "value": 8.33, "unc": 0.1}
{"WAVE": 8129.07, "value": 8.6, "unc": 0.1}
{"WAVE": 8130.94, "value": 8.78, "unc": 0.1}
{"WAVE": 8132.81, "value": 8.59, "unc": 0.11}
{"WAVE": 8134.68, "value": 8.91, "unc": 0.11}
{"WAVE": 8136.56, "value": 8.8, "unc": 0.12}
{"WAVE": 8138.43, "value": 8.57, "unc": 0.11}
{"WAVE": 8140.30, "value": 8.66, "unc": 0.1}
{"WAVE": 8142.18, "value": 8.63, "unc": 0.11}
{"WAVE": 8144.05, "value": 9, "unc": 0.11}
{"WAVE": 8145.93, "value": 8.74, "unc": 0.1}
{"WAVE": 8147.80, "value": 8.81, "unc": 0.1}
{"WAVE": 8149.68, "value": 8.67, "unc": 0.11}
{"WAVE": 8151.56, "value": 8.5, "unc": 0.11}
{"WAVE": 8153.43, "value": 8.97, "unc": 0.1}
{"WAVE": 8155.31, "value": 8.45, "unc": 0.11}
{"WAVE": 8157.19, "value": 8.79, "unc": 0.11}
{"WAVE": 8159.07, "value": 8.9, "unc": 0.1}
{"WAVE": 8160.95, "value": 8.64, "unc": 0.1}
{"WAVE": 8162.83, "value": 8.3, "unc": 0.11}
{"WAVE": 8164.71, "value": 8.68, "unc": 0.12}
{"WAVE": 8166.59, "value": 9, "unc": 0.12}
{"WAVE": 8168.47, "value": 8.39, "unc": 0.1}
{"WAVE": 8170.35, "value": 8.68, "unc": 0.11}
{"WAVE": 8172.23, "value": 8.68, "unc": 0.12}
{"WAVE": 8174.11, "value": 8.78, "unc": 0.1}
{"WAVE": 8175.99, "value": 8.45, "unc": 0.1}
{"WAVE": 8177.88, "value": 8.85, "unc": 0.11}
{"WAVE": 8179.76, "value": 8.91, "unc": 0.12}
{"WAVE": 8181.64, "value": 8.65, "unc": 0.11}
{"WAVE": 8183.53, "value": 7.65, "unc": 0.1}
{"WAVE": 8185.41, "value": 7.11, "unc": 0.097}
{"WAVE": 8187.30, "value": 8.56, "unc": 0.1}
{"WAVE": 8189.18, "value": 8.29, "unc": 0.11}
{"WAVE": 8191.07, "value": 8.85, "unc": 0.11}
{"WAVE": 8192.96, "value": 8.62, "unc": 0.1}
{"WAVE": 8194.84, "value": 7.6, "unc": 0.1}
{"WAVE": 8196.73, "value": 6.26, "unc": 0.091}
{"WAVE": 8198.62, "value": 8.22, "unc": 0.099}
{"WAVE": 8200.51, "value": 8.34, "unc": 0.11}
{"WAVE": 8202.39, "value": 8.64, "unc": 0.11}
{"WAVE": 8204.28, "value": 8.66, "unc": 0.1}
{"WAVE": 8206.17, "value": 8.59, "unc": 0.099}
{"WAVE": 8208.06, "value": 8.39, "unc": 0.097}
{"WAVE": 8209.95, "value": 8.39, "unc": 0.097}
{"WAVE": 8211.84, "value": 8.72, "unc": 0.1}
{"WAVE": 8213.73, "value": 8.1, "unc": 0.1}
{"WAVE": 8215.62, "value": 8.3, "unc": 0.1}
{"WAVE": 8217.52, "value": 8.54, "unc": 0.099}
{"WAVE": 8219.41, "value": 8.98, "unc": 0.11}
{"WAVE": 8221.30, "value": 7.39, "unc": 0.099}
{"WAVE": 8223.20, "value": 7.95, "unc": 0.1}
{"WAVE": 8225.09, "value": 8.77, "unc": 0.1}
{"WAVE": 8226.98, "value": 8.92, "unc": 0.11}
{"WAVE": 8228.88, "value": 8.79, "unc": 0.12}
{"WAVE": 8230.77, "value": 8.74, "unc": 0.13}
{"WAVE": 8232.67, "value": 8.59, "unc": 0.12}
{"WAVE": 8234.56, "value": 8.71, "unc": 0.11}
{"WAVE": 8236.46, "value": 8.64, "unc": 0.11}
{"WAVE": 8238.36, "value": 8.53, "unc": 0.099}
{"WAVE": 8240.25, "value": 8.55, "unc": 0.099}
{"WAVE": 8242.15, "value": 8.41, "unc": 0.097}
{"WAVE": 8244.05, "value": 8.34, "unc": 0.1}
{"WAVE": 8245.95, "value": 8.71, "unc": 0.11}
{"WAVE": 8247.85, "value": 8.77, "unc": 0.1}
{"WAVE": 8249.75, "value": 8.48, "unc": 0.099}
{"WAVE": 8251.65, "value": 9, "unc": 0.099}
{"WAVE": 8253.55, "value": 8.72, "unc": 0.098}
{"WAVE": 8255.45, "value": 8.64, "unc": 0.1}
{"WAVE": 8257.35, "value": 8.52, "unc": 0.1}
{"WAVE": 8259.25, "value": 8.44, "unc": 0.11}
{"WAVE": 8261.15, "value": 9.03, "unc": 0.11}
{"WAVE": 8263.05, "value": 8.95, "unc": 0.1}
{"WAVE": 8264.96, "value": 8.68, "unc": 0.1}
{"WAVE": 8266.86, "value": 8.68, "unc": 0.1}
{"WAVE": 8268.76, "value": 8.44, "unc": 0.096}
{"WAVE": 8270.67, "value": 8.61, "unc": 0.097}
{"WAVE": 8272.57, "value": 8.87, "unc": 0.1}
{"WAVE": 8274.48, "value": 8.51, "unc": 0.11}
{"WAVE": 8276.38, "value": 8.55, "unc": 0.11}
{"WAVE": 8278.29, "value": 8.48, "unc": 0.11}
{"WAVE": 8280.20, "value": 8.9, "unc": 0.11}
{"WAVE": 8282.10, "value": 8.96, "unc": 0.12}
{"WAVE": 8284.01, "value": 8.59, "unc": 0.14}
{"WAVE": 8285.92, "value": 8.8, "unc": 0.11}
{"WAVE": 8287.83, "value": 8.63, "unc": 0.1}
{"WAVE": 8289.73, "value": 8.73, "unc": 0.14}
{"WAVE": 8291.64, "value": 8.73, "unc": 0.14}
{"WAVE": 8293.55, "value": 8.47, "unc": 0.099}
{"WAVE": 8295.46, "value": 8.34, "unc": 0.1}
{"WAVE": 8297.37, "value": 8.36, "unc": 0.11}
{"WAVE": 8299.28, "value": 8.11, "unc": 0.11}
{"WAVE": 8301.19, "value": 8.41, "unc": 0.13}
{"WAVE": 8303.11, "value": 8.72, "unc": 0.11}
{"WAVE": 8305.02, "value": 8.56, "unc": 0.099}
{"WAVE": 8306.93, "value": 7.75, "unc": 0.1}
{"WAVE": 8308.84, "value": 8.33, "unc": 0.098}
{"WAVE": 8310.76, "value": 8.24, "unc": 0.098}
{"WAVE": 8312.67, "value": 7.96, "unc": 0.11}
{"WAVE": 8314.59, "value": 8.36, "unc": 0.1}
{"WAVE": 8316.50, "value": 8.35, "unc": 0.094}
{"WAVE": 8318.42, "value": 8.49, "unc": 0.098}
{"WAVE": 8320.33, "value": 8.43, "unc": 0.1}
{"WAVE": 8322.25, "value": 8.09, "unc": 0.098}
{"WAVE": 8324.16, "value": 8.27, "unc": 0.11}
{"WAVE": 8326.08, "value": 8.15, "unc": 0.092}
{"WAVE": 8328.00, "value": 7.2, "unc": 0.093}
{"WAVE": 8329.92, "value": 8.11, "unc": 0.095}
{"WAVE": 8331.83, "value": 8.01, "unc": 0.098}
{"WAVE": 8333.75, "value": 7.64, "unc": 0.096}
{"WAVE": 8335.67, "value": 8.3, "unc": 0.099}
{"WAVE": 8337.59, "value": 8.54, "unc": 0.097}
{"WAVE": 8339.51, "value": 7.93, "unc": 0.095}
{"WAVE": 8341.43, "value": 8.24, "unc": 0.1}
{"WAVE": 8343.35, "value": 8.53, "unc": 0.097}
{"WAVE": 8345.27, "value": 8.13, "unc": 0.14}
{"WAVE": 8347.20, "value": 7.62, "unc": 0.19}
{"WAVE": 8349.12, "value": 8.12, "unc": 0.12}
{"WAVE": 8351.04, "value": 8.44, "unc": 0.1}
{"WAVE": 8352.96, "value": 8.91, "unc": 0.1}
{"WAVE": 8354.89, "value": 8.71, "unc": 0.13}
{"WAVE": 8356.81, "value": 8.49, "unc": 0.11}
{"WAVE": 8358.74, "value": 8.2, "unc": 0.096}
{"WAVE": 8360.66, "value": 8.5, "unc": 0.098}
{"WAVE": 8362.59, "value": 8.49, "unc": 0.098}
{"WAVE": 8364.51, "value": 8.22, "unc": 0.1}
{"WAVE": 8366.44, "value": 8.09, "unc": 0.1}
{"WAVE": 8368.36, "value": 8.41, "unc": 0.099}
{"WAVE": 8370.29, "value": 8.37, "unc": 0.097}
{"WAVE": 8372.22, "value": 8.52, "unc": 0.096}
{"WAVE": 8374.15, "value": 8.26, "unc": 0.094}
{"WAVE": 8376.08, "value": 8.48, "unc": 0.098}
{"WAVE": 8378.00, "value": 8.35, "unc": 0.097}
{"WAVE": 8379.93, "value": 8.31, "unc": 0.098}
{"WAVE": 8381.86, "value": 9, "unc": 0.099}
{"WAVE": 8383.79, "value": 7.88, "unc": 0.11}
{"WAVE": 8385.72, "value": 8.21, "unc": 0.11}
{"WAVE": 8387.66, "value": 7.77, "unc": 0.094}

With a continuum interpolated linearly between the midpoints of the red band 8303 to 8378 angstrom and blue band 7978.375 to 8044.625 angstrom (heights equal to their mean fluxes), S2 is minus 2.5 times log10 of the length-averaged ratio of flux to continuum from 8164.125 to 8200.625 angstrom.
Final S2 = 0.034 mag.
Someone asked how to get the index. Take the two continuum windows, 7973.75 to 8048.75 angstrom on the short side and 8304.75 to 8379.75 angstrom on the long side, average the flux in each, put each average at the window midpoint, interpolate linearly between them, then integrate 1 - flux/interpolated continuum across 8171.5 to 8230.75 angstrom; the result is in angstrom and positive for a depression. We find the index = 1.2 angstrom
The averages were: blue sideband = 8.93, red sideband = 8.25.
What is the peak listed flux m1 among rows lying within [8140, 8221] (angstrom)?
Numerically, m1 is 9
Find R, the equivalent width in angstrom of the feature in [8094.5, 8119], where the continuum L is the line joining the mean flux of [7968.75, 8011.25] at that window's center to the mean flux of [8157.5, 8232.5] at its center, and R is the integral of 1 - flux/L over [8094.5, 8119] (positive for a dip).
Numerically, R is 0.2 angstrom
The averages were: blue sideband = 8.95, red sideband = 8.42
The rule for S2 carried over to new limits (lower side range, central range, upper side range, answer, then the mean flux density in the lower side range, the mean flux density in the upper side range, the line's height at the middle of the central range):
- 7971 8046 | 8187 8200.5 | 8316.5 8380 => 0.069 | 8.96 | 8.26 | 8.58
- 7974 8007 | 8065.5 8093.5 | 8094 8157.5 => 0.003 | 8.91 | 8.66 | 8.75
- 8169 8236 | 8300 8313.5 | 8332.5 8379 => 0.007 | 8.39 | 8.31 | 8.34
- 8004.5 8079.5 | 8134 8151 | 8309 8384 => -0.007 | 8.9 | 8.27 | 8.69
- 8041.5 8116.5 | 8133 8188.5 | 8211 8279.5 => 0.005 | 8.71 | 8.59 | 8.65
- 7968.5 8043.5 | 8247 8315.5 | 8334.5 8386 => -0.011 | 8.96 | 8.34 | 8.48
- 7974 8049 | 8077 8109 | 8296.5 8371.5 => 0.015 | 8.92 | 8.25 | 8.75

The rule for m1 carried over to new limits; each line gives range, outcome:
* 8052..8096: 9.35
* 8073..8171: 9.09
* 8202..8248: 8.98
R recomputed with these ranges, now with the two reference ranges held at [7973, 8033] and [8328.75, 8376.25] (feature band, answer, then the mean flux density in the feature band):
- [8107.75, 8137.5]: 0.1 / 8.67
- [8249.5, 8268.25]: -0.6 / 8.72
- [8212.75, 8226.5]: 0.3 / 8.31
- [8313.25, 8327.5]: 0.1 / 8.26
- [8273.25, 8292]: -0.6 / 8.69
